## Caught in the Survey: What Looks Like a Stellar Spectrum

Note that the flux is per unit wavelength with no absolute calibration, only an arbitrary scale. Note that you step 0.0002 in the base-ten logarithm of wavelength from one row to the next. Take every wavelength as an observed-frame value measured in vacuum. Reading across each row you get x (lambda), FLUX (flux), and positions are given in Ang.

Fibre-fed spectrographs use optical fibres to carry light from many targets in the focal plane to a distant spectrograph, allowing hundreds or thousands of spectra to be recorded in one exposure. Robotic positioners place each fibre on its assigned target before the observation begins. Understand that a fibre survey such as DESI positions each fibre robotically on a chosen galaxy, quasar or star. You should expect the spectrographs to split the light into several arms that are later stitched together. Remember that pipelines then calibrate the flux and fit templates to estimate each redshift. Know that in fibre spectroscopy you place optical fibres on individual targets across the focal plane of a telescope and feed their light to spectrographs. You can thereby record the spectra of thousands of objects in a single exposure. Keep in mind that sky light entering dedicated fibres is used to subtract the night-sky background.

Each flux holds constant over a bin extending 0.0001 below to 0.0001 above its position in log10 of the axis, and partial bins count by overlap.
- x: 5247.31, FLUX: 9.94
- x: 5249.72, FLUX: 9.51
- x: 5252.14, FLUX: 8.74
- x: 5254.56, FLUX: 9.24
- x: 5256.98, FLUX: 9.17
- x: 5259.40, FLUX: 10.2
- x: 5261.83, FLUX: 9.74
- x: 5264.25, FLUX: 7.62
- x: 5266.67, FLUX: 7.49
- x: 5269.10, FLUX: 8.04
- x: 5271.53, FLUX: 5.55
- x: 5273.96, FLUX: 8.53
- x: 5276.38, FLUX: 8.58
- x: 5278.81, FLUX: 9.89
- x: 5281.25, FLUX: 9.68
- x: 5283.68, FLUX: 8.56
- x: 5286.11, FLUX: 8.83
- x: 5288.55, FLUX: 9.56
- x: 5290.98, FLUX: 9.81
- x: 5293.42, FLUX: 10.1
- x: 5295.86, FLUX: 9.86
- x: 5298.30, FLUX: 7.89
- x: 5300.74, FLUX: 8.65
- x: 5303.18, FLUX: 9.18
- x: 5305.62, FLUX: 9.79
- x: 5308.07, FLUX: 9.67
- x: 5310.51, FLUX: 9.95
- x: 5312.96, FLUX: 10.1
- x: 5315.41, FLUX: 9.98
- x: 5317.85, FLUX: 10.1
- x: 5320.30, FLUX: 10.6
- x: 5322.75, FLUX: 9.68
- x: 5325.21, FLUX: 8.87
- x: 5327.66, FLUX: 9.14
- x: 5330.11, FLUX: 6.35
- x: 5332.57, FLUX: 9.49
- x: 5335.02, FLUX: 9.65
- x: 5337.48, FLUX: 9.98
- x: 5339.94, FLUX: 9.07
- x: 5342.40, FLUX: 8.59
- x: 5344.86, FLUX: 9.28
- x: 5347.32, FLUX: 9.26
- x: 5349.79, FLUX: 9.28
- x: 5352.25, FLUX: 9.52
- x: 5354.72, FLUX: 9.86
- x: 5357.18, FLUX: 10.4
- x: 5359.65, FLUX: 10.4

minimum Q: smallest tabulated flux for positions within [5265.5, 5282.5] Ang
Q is 5.55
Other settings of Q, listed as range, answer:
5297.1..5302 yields 7.89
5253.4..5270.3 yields 7.49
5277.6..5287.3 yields 8.56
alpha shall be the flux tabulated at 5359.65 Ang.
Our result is 10.4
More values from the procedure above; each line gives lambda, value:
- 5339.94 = 9.07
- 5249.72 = 9.51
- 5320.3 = 10.6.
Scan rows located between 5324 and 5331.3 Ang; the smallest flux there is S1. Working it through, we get 6.35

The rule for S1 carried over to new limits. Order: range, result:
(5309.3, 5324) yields 9.68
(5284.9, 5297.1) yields 8.83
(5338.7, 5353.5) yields 8.59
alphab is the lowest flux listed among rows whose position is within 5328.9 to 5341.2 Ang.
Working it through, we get 6.35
